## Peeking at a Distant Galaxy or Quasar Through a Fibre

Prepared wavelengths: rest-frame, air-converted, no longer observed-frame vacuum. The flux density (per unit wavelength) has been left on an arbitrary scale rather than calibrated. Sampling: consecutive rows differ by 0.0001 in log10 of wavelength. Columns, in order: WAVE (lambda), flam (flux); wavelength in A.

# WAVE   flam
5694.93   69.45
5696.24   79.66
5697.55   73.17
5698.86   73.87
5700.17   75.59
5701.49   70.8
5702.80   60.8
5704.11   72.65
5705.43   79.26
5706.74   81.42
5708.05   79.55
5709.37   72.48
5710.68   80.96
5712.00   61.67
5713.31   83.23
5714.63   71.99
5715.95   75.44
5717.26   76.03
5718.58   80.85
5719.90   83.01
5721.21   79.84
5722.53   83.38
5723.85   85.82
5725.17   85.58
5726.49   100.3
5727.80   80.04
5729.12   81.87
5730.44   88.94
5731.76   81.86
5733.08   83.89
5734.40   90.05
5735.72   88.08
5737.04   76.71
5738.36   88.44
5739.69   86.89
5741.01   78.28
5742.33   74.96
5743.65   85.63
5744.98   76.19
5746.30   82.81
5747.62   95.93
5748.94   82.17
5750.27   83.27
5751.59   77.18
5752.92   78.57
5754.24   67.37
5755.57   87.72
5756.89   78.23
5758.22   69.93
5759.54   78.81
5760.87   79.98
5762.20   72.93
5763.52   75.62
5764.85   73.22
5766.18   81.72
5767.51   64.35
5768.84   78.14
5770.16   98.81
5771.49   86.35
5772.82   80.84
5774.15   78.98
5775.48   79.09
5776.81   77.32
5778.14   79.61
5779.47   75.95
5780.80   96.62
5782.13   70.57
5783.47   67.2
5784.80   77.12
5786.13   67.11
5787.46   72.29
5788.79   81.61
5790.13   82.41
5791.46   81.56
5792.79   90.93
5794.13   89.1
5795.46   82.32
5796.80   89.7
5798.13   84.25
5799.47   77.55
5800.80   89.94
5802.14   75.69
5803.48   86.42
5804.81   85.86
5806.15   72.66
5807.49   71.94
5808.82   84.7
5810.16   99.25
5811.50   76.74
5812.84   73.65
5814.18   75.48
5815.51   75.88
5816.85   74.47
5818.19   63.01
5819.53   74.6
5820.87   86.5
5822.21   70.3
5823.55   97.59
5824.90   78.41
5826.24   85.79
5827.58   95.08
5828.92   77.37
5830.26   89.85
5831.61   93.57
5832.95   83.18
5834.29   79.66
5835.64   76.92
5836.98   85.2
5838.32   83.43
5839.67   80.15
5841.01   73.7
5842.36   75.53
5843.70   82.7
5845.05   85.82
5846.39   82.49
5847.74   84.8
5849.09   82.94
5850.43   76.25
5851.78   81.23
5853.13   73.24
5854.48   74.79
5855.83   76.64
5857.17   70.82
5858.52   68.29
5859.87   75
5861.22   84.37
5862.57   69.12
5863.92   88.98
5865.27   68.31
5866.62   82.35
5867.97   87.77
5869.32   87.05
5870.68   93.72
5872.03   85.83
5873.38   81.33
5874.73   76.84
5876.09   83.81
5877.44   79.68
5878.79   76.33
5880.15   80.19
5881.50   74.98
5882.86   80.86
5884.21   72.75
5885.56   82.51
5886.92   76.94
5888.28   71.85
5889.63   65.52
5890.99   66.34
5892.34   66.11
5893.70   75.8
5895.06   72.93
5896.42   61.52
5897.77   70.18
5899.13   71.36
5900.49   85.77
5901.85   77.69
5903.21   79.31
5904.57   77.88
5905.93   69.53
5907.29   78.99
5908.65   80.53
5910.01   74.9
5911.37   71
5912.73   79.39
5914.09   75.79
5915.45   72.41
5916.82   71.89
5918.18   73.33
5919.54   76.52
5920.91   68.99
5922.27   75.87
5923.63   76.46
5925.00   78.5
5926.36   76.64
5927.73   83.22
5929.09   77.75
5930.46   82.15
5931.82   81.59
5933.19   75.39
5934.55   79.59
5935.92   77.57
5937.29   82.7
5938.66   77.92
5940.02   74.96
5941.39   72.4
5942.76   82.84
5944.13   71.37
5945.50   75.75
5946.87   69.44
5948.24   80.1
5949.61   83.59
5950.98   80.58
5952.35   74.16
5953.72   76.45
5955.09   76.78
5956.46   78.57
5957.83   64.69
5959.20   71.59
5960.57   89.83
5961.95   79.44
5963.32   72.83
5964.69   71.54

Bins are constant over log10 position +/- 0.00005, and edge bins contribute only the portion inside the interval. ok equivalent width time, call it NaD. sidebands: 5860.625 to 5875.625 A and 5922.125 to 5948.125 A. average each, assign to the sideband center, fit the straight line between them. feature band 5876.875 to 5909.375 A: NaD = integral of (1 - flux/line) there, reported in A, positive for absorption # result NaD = 2.32 A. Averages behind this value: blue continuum 82.3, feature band 74.8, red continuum 77.6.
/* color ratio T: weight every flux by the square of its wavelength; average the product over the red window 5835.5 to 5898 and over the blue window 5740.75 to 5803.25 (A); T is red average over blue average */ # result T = 1.0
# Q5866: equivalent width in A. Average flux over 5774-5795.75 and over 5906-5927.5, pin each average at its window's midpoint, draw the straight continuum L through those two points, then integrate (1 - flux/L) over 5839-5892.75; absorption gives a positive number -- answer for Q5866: -0.92 A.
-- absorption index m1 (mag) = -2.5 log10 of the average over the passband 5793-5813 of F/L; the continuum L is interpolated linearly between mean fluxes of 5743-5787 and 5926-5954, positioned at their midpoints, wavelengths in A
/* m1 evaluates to -0.06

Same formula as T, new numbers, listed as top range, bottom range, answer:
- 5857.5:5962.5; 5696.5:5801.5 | 1.02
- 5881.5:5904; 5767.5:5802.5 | 0.94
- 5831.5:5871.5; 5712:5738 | 1.01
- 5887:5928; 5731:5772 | 0.97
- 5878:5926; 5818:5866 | 0.95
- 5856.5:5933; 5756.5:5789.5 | 1.03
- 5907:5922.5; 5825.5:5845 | 0.93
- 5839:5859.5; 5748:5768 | 1.04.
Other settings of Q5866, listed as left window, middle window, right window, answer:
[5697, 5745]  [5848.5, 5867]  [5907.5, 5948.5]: 0.3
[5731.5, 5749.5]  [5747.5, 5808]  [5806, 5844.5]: 1.9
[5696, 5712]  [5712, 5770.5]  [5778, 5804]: -2.9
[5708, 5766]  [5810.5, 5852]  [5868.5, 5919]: -1.5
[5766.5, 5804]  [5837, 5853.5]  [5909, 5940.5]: -0.3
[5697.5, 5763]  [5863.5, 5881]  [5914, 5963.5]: -1.0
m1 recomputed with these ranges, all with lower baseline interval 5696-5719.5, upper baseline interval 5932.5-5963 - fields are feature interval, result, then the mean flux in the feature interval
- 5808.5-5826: -0.05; 79.3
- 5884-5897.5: 0.08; 71.2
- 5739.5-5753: -0.09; 82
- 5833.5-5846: -0.06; 80.5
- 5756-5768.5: 0.00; 75.3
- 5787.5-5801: -0.12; 84.2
